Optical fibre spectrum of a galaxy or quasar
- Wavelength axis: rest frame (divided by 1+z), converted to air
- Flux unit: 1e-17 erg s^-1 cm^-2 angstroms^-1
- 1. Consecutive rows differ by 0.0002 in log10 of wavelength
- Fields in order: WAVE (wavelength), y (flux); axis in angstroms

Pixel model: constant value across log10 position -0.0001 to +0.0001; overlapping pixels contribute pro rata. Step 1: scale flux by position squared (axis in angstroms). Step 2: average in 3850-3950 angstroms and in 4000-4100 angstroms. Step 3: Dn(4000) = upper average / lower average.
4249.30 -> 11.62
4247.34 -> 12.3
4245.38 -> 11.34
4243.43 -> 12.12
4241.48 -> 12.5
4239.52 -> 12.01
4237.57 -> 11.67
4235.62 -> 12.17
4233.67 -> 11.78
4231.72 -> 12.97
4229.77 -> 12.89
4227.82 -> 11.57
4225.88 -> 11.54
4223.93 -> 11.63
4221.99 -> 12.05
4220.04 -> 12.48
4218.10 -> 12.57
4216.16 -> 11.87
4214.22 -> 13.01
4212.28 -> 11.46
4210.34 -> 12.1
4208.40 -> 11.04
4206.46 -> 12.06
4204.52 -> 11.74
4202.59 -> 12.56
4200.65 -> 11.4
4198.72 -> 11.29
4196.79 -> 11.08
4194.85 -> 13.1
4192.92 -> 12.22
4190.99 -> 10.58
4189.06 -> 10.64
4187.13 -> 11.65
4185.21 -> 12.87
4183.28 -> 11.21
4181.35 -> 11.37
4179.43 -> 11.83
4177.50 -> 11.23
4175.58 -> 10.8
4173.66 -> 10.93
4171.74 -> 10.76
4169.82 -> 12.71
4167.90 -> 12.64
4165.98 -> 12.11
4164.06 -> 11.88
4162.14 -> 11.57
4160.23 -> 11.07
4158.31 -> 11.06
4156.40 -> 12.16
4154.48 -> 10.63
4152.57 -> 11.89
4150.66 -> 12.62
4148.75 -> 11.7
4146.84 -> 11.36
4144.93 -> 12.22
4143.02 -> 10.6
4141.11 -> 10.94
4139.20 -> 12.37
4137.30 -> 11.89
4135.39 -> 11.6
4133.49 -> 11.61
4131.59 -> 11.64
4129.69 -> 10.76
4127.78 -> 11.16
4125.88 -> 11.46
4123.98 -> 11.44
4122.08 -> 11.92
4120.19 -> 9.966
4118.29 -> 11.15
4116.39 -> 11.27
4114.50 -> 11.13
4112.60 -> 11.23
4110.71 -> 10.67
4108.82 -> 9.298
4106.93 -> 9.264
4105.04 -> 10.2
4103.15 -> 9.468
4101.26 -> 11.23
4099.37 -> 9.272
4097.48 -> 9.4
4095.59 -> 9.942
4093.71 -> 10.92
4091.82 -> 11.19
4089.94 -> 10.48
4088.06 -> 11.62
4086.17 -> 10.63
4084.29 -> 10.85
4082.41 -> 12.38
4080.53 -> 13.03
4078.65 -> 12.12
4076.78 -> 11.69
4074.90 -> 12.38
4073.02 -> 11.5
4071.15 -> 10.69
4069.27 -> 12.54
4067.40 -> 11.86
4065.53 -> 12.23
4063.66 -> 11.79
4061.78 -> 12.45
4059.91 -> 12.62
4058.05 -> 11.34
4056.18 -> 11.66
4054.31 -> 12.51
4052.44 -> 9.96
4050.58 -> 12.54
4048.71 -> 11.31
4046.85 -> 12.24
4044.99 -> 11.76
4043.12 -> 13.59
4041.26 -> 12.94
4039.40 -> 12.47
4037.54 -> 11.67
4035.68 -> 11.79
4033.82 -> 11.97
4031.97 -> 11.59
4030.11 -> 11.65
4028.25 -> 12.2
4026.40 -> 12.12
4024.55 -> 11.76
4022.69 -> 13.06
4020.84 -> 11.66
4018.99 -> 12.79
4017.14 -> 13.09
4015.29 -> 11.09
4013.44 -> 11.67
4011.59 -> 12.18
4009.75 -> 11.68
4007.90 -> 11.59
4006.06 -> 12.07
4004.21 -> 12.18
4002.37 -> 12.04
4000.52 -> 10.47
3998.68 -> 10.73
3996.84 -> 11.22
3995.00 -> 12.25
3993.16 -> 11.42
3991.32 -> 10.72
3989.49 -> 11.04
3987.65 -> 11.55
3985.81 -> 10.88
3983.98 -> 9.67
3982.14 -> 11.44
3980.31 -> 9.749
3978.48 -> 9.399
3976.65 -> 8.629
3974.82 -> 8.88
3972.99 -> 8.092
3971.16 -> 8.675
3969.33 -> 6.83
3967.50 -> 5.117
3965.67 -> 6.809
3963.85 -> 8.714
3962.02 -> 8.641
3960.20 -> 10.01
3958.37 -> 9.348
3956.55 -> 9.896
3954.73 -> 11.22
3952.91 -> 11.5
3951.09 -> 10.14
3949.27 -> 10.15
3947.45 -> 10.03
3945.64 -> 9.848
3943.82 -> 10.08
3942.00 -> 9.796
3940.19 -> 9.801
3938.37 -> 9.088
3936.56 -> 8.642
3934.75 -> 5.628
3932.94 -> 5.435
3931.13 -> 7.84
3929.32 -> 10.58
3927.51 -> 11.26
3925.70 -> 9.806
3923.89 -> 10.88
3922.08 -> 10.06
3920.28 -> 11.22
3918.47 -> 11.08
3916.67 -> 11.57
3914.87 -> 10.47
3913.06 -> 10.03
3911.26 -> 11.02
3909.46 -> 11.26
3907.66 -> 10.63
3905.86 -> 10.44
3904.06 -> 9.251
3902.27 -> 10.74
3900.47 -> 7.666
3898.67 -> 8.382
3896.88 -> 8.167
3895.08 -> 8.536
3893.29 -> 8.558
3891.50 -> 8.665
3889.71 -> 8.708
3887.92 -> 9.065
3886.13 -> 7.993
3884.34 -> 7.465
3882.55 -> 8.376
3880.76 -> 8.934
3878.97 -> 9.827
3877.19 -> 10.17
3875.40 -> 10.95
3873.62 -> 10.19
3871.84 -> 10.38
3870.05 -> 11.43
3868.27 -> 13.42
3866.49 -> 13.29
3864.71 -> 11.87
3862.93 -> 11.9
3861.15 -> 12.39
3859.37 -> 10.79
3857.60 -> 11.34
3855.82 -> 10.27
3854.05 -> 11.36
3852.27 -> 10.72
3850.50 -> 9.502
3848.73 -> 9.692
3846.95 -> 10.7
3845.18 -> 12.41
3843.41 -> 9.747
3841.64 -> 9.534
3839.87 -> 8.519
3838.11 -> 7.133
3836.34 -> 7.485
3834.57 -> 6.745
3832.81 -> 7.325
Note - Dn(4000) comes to 1.3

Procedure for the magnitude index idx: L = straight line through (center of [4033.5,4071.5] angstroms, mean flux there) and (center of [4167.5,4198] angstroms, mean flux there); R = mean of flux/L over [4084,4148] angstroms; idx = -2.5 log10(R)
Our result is 0.09 mag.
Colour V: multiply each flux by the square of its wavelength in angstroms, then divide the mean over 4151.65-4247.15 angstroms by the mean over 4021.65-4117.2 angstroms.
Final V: 1.10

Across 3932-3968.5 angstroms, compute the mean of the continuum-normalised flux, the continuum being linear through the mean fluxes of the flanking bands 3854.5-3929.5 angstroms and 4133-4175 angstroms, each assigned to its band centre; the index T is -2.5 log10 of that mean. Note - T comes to 0.17 mag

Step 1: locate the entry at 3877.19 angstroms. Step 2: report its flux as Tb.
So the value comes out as 10.17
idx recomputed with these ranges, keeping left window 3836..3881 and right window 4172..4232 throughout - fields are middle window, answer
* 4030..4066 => -0.07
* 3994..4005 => -0.04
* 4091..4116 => 0.12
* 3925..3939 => 0.26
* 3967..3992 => 0.17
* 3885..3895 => 0.24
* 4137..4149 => 0.00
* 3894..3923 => 0.08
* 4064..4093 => -0.03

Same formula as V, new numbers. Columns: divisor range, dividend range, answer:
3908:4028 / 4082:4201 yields 1.19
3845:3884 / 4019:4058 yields 1.21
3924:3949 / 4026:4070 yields 1.39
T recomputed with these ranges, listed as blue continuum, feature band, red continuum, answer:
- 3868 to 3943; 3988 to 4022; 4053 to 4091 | -0.074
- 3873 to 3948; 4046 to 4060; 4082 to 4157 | -0.116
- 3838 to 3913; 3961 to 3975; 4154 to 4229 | 0.345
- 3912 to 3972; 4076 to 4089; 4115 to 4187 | -0.090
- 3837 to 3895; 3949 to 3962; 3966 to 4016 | 0.009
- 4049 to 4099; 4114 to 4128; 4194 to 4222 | 0.046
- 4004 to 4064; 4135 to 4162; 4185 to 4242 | 0.036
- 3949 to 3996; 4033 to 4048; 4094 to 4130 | -0.215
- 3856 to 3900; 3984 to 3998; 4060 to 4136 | -0.059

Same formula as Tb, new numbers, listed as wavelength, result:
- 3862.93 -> 11.9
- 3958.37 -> 9.348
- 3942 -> 9.796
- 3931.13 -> 7.84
